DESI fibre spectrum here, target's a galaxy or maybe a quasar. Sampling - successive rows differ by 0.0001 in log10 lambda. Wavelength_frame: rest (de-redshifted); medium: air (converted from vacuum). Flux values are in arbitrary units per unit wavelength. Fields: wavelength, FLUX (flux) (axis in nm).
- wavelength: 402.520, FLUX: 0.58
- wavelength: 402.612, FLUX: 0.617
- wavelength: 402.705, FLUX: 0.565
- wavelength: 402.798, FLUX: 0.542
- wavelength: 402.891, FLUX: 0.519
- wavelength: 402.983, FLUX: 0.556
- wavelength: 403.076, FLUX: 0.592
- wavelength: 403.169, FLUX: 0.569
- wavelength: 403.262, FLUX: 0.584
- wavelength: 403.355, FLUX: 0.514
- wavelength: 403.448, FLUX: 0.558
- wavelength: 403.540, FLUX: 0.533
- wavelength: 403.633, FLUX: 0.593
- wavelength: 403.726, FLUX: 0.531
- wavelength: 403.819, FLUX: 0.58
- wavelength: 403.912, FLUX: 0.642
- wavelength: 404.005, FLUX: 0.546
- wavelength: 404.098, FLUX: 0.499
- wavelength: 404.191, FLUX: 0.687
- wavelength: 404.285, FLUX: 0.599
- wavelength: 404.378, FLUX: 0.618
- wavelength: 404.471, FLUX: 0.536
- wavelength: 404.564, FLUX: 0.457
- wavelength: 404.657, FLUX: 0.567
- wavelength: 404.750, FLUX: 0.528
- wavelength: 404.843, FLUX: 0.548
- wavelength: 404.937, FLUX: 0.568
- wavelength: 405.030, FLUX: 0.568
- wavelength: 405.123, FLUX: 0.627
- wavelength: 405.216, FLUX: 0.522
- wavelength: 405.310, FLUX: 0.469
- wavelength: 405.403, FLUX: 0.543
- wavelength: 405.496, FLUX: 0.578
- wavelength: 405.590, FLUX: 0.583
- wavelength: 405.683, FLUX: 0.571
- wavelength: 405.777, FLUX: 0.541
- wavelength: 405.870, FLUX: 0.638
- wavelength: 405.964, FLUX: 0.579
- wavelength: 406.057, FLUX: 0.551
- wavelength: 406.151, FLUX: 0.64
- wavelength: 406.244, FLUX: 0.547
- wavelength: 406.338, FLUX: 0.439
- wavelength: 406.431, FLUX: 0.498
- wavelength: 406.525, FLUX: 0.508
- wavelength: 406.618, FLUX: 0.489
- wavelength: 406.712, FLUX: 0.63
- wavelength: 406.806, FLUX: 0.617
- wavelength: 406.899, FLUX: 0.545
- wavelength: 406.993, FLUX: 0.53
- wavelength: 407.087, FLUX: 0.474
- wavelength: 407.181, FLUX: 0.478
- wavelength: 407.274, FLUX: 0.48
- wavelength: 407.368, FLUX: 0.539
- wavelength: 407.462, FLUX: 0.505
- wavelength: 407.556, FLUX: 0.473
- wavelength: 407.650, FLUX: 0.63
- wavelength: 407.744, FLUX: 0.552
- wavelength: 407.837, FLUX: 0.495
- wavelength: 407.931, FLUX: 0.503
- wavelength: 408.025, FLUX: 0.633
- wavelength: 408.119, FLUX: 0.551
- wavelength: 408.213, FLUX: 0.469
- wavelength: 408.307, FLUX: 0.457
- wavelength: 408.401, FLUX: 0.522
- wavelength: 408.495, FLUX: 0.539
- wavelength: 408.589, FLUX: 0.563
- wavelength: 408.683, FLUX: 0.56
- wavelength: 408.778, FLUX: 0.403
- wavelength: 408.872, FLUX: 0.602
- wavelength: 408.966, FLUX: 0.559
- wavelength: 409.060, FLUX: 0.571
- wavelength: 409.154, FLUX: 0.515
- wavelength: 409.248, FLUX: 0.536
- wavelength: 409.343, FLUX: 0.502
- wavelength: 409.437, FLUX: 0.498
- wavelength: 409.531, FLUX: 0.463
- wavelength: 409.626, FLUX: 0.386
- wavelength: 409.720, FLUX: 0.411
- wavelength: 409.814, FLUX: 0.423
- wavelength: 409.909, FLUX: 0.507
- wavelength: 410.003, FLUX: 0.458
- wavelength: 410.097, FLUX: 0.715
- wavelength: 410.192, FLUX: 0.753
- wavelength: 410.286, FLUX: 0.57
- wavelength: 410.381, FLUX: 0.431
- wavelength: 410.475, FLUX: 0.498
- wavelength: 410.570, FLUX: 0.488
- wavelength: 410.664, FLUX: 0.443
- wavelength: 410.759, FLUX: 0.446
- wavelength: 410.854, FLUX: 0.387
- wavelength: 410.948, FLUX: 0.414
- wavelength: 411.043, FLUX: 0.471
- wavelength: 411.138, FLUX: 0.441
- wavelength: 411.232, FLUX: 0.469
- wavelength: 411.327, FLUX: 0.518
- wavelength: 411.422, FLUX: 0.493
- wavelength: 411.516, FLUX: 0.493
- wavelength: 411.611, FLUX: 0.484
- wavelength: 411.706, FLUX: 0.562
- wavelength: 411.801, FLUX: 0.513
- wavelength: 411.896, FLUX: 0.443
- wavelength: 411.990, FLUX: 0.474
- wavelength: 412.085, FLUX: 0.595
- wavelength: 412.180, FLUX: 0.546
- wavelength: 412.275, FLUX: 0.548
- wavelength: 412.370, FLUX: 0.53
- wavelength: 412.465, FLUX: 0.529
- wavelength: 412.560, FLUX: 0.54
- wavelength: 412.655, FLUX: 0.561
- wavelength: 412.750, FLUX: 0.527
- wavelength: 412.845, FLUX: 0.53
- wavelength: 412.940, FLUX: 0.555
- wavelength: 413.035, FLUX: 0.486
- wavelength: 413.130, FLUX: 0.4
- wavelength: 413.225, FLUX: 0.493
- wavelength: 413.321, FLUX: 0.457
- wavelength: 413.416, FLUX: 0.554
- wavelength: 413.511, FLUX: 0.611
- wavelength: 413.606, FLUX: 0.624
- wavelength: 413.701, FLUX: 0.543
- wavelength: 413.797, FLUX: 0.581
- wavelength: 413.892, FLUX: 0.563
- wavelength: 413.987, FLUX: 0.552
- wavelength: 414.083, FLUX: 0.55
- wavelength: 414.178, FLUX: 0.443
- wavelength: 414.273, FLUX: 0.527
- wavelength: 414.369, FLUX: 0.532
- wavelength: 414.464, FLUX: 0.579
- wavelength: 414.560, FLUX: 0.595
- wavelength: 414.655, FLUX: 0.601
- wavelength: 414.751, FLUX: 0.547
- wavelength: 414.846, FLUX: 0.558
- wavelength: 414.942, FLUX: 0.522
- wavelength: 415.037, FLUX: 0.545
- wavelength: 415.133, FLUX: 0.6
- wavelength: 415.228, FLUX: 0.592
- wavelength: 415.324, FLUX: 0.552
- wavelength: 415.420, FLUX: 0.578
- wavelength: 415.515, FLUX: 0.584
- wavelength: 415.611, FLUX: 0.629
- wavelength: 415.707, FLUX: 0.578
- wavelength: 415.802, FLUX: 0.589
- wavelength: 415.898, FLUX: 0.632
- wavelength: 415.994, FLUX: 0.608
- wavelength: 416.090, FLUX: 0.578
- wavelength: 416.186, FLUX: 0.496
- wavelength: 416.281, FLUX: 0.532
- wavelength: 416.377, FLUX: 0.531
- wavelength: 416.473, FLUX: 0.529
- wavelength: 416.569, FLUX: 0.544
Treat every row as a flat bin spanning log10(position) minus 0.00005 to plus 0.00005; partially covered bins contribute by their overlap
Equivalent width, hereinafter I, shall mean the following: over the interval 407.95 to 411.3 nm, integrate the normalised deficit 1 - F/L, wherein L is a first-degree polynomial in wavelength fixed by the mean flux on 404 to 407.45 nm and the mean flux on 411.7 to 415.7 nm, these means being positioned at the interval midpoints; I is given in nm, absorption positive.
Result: 0.260 nm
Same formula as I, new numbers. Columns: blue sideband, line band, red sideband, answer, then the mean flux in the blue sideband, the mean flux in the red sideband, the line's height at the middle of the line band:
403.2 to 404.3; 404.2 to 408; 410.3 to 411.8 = -0.046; 0.571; 0.473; 0.539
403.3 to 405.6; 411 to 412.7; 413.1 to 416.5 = 0.138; 0.559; 0.556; 0.557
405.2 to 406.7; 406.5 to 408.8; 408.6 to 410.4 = 0.029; 0.546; 0.521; 0.534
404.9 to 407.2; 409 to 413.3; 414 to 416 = 0.441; 0.55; 0.567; 0.56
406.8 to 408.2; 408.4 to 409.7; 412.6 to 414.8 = 0.047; 0.53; 0.54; 0.532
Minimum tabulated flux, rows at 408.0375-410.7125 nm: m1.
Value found 0.386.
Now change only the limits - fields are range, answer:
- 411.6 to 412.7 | 0.443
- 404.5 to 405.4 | 0.457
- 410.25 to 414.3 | 0.387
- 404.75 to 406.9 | 0.439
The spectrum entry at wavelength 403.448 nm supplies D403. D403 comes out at 0.558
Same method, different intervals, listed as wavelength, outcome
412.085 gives 0.595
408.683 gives 0.56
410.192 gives 0.753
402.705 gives 0.565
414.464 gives 0.579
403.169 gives 0.569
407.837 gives 0.495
